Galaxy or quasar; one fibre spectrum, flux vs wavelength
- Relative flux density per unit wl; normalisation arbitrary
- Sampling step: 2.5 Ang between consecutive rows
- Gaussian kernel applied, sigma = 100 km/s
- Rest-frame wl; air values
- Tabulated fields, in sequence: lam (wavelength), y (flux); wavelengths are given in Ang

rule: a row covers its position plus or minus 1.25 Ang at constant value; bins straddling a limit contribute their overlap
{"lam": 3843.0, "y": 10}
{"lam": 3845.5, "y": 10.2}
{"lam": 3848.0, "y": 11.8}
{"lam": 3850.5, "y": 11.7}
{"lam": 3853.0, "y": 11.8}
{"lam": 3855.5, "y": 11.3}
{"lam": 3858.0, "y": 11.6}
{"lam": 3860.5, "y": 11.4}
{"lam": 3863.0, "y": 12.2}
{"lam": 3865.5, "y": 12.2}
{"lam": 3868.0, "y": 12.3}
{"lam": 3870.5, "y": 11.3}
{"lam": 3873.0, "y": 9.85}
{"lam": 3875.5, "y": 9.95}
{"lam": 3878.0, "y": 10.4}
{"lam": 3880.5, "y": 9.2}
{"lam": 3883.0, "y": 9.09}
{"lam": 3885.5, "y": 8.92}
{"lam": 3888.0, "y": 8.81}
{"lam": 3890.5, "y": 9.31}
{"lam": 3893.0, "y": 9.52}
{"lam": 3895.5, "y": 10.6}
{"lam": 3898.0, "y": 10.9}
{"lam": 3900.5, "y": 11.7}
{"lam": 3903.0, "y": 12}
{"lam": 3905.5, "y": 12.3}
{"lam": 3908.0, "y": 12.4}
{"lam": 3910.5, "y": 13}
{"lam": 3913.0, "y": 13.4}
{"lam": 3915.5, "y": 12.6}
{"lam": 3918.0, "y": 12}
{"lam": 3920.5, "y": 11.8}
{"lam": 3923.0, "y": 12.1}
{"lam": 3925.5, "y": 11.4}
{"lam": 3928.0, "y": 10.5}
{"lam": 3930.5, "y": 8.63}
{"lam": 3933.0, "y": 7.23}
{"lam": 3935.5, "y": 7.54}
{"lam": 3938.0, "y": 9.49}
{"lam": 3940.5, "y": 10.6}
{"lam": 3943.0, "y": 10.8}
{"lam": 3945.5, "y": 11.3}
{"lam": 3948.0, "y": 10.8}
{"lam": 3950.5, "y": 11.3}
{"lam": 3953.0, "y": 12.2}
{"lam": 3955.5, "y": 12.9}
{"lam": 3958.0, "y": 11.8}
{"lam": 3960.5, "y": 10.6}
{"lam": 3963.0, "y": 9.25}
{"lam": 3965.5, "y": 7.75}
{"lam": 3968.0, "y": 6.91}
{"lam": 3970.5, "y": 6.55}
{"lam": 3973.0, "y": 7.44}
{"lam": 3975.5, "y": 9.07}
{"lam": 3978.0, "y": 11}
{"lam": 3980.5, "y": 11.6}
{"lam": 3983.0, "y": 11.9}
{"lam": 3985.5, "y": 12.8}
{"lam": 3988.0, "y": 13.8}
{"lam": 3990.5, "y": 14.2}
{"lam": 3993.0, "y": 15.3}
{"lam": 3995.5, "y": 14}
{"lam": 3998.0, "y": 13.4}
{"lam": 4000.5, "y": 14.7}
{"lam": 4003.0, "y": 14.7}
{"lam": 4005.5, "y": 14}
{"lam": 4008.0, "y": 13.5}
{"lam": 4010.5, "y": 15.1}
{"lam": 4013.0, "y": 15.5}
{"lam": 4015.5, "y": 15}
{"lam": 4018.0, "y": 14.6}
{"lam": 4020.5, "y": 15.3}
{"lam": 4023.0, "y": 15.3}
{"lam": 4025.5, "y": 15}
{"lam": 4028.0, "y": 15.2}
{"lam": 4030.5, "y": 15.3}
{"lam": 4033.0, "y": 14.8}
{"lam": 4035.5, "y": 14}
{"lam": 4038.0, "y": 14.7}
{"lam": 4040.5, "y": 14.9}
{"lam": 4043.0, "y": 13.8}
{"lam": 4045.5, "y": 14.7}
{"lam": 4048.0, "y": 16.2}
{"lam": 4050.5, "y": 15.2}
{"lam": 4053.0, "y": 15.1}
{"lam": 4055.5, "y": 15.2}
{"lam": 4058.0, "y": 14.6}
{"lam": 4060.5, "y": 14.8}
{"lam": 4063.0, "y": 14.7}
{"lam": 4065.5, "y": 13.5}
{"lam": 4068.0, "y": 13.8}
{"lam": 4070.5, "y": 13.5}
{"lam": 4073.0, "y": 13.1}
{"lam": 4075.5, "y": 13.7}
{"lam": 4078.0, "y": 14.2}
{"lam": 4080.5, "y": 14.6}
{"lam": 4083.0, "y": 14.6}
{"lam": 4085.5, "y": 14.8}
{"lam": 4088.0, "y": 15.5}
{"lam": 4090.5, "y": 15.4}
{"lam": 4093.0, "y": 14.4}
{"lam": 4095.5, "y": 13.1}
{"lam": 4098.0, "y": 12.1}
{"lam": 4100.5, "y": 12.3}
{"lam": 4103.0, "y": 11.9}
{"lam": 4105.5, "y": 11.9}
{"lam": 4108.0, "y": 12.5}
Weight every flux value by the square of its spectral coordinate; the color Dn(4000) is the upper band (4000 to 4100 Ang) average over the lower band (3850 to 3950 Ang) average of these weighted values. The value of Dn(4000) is 1.4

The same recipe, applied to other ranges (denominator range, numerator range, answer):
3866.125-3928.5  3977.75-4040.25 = 1.37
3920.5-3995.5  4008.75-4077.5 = 1.44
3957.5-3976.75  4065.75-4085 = 1.72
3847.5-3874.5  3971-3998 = 1.11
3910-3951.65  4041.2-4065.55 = 1.46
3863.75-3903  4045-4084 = 1.53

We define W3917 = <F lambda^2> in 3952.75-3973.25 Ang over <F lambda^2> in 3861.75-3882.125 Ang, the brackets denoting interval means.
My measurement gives 0.91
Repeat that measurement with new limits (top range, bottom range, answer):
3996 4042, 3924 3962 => 1.46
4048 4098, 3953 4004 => 1.31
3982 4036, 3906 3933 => 1.31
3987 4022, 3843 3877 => 1.38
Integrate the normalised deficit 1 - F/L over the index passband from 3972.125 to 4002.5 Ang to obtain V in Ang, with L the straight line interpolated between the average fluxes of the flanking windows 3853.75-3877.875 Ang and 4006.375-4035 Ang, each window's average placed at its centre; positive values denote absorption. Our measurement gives 3.5 Ang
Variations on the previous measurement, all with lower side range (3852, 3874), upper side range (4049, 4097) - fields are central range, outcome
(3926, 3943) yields 4.5 Ang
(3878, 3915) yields 3.7 Ang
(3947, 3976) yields 7.1 Ang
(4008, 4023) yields -1.5 Ang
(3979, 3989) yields 0.6 Ang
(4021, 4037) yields -1.3 Ang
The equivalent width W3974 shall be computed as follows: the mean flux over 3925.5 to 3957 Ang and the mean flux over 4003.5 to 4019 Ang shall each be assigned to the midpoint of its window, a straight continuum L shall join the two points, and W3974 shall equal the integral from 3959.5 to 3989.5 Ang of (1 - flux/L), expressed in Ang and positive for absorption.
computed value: 6.1 Ang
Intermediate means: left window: 10.3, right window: 14.6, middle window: 9.92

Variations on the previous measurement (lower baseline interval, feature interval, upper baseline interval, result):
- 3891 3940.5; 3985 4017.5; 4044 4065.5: -2.24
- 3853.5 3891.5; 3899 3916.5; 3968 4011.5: -2.15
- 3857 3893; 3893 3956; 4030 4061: 2.98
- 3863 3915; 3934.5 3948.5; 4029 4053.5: 2.50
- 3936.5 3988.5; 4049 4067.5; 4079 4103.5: -2.40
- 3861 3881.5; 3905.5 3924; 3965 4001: -2.24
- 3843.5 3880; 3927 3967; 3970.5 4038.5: 7.92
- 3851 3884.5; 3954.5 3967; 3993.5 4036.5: 2.78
